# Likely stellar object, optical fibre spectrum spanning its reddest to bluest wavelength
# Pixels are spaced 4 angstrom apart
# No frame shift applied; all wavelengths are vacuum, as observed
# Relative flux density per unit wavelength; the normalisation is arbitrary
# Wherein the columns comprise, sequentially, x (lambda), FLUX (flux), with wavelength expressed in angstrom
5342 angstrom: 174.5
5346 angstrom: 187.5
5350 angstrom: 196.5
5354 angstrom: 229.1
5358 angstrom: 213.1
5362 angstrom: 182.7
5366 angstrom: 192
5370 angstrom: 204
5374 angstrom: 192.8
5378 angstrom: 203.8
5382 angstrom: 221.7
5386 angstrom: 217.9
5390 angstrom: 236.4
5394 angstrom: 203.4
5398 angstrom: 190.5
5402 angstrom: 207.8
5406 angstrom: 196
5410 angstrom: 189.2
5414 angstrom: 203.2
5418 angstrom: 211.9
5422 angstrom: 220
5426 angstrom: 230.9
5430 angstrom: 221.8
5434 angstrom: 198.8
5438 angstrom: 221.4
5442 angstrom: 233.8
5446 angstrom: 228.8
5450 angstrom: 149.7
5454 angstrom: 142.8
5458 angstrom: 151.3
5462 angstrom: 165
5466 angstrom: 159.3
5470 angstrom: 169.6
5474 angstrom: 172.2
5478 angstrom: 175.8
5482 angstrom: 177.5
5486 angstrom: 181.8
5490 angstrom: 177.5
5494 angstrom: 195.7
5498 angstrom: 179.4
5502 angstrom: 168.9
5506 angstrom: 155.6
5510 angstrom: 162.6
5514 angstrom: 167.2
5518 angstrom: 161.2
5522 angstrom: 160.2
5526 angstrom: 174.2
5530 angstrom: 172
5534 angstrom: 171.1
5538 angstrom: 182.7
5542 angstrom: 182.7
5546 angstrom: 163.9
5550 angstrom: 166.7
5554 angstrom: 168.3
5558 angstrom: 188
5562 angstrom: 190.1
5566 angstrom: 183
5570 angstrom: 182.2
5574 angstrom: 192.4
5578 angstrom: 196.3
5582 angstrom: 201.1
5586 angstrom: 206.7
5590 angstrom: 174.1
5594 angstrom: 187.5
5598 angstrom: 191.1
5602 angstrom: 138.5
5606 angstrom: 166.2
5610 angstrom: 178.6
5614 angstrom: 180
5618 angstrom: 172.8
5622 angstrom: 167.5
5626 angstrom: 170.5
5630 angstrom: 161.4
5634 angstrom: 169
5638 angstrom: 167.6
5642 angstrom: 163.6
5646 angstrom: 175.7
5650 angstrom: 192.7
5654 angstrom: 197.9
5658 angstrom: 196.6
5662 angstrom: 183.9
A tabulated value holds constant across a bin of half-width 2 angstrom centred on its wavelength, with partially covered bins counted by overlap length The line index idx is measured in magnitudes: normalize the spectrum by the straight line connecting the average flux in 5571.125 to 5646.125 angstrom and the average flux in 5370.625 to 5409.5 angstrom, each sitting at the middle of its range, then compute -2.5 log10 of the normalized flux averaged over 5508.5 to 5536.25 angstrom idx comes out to 0.13 mag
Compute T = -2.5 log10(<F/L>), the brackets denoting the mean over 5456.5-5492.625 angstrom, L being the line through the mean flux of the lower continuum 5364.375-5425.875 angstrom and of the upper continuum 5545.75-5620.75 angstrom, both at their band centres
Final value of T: 0.15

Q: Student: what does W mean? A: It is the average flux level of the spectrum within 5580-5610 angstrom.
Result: 181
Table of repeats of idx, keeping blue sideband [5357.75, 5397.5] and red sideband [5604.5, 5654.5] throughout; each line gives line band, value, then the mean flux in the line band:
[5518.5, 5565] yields 0.06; 174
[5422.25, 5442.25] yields -0.11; 220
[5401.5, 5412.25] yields 0.03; 196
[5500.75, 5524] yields 0.16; 162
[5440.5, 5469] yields 0.13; 175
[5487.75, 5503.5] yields 0.06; 181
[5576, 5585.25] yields -0.11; 200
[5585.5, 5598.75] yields -0.06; 188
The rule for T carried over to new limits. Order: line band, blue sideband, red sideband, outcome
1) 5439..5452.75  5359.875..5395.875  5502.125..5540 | -0.08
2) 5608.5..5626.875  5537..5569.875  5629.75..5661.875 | 0.03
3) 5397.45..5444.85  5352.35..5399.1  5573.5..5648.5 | -0.05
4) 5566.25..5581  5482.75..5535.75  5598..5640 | -0.12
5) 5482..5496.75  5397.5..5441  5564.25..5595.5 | 0.10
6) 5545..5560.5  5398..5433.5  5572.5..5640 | 0.08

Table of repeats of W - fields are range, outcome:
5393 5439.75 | 208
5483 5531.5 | 171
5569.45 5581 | 192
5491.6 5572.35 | 174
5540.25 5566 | 177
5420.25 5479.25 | 189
